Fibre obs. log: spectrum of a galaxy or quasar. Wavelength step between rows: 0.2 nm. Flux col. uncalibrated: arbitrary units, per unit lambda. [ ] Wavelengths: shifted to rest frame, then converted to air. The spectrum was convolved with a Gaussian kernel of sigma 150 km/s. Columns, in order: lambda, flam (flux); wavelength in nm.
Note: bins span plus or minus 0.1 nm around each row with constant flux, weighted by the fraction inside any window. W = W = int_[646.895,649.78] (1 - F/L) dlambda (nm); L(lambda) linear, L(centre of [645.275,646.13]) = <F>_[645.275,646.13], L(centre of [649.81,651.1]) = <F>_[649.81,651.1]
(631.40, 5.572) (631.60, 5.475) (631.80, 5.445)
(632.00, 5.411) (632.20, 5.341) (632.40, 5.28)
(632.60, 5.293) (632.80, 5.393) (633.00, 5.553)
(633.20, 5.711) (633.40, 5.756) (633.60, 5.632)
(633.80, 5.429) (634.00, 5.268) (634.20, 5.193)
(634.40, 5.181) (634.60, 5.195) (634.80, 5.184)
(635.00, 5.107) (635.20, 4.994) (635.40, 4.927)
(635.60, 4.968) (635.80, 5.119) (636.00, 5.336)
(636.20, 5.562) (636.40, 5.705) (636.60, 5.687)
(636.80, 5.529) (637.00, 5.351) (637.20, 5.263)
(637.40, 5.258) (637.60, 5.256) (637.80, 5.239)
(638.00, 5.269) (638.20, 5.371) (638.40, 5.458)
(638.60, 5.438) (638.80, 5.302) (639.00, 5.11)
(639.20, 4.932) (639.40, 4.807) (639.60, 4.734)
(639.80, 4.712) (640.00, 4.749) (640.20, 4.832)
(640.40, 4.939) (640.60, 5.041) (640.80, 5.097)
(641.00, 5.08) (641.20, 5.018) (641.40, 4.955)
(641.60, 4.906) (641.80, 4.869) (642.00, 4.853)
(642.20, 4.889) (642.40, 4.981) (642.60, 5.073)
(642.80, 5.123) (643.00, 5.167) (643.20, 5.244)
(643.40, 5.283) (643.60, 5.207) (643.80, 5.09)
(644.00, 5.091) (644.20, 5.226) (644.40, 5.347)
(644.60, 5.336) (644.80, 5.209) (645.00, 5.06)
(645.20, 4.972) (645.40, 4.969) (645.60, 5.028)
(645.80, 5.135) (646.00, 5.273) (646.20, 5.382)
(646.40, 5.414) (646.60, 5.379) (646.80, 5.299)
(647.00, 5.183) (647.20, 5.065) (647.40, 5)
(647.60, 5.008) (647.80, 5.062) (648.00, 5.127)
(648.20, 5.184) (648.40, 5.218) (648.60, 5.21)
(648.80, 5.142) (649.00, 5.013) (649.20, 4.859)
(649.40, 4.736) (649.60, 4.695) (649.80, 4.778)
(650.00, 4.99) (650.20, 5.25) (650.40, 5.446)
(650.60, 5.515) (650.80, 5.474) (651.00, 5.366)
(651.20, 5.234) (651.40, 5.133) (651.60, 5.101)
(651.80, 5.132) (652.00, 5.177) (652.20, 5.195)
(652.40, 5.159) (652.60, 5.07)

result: 0.10 nm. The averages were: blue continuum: 5.11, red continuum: 5.3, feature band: 5.03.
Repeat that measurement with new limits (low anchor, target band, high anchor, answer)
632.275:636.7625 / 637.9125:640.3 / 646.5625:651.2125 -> 0.10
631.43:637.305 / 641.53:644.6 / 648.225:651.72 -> 0.08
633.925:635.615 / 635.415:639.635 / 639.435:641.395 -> -0.21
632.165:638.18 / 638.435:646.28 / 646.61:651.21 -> 0.24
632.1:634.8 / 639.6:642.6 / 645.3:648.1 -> 0.19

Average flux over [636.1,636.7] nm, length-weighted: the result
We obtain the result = 5.65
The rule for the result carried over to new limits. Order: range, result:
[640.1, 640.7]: 4.94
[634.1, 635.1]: 5.17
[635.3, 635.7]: 4.95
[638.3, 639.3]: 5.25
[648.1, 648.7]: 5.2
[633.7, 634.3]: 5.3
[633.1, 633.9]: 5.63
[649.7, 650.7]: 5.2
